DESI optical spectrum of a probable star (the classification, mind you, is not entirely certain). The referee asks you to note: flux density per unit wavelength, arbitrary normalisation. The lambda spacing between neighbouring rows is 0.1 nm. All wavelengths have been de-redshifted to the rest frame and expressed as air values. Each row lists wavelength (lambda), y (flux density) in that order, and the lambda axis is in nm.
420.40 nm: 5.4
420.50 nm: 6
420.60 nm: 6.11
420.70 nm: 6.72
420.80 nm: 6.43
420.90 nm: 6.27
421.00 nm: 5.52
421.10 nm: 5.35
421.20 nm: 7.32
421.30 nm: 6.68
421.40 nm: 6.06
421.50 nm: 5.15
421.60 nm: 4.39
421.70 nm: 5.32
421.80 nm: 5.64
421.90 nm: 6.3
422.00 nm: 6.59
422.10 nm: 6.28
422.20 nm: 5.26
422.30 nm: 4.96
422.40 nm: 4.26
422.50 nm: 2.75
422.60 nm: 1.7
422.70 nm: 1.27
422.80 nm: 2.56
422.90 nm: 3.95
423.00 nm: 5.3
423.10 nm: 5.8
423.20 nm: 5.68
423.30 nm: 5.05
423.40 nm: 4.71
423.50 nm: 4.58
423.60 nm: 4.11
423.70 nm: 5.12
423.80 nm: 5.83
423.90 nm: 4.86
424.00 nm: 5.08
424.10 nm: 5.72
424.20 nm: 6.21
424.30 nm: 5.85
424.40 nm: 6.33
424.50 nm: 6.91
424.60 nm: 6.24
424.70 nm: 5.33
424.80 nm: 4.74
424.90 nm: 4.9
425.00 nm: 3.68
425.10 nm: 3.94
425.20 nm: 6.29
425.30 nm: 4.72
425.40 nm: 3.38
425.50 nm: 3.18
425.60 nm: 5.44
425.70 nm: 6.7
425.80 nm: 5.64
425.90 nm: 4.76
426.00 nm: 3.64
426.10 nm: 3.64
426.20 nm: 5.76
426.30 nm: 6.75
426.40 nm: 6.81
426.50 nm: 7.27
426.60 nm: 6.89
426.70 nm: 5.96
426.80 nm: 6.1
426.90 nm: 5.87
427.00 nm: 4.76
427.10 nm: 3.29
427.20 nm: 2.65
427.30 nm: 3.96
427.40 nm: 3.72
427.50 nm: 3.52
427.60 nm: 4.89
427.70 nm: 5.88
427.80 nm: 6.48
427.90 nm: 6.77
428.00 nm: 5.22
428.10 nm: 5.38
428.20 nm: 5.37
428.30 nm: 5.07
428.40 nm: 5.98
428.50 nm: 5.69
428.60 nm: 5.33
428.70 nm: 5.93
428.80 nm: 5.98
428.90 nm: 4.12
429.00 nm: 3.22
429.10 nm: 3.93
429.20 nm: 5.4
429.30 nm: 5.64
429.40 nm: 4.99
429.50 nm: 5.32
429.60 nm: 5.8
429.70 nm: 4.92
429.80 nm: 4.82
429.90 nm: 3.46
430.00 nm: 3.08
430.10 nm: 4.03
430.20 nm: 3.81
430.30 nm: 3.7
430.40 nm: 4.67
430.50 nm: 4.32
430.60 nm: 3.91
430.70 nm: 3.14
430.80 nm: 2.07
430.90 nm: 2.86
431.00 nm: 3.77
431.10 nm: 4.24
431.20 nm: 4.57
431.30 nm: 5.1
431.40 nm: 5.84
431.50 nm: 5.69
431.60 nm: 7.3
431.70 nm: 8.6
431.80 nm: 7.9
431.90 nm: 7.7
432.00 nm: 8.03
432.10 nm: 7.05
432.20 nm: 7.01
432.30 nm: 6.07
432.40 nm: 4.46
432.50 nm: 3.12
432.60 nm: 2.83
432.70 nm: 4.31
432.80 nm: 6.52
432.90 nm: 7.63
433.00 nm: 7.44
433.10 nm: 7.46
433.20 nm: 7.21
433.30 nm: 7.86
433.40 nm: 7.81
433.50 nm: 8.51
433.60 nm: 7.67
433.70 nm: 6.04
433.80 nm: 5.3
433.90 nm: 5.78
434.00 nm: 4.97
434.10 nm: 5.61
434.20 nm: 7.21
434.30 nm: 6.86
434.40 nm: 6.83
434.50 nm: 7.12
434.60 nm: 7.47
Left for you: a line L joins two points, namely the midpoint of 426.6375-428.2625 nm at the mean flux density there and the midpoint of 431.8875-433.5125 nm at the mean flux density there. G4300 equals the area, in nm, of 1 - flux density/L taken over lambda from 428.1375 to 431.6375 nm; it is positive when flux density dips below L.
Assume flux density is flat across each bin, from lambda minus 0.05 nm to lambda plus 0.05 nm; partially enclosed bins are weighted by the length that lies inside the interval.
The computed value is 0.62 nm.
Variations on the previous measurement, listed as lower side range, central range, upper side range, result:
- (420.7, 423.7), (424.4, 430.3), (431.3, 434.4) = 0.700 nm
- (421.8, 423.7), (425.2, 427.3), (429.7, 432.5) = -0.177 nm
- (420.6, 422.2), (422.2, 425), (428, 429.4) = 0.451 nm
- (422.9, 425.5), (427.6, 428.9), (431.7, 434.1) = 0.025 nm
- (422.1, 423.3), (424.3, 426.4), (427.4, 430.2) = -0.315 nm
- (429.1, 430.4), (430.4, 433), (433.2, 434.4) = 0.113 nm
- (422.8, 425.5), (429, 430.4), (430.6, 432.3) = 0.258 nm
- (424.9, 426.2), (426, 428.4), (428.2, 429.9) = -0.215 nm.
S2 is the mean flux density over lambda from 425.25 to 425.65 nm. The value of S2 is 4.18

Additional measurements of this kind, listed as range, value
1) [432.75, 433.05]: 7.2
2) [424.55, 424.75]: 5.79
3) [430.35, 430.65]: 4.3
